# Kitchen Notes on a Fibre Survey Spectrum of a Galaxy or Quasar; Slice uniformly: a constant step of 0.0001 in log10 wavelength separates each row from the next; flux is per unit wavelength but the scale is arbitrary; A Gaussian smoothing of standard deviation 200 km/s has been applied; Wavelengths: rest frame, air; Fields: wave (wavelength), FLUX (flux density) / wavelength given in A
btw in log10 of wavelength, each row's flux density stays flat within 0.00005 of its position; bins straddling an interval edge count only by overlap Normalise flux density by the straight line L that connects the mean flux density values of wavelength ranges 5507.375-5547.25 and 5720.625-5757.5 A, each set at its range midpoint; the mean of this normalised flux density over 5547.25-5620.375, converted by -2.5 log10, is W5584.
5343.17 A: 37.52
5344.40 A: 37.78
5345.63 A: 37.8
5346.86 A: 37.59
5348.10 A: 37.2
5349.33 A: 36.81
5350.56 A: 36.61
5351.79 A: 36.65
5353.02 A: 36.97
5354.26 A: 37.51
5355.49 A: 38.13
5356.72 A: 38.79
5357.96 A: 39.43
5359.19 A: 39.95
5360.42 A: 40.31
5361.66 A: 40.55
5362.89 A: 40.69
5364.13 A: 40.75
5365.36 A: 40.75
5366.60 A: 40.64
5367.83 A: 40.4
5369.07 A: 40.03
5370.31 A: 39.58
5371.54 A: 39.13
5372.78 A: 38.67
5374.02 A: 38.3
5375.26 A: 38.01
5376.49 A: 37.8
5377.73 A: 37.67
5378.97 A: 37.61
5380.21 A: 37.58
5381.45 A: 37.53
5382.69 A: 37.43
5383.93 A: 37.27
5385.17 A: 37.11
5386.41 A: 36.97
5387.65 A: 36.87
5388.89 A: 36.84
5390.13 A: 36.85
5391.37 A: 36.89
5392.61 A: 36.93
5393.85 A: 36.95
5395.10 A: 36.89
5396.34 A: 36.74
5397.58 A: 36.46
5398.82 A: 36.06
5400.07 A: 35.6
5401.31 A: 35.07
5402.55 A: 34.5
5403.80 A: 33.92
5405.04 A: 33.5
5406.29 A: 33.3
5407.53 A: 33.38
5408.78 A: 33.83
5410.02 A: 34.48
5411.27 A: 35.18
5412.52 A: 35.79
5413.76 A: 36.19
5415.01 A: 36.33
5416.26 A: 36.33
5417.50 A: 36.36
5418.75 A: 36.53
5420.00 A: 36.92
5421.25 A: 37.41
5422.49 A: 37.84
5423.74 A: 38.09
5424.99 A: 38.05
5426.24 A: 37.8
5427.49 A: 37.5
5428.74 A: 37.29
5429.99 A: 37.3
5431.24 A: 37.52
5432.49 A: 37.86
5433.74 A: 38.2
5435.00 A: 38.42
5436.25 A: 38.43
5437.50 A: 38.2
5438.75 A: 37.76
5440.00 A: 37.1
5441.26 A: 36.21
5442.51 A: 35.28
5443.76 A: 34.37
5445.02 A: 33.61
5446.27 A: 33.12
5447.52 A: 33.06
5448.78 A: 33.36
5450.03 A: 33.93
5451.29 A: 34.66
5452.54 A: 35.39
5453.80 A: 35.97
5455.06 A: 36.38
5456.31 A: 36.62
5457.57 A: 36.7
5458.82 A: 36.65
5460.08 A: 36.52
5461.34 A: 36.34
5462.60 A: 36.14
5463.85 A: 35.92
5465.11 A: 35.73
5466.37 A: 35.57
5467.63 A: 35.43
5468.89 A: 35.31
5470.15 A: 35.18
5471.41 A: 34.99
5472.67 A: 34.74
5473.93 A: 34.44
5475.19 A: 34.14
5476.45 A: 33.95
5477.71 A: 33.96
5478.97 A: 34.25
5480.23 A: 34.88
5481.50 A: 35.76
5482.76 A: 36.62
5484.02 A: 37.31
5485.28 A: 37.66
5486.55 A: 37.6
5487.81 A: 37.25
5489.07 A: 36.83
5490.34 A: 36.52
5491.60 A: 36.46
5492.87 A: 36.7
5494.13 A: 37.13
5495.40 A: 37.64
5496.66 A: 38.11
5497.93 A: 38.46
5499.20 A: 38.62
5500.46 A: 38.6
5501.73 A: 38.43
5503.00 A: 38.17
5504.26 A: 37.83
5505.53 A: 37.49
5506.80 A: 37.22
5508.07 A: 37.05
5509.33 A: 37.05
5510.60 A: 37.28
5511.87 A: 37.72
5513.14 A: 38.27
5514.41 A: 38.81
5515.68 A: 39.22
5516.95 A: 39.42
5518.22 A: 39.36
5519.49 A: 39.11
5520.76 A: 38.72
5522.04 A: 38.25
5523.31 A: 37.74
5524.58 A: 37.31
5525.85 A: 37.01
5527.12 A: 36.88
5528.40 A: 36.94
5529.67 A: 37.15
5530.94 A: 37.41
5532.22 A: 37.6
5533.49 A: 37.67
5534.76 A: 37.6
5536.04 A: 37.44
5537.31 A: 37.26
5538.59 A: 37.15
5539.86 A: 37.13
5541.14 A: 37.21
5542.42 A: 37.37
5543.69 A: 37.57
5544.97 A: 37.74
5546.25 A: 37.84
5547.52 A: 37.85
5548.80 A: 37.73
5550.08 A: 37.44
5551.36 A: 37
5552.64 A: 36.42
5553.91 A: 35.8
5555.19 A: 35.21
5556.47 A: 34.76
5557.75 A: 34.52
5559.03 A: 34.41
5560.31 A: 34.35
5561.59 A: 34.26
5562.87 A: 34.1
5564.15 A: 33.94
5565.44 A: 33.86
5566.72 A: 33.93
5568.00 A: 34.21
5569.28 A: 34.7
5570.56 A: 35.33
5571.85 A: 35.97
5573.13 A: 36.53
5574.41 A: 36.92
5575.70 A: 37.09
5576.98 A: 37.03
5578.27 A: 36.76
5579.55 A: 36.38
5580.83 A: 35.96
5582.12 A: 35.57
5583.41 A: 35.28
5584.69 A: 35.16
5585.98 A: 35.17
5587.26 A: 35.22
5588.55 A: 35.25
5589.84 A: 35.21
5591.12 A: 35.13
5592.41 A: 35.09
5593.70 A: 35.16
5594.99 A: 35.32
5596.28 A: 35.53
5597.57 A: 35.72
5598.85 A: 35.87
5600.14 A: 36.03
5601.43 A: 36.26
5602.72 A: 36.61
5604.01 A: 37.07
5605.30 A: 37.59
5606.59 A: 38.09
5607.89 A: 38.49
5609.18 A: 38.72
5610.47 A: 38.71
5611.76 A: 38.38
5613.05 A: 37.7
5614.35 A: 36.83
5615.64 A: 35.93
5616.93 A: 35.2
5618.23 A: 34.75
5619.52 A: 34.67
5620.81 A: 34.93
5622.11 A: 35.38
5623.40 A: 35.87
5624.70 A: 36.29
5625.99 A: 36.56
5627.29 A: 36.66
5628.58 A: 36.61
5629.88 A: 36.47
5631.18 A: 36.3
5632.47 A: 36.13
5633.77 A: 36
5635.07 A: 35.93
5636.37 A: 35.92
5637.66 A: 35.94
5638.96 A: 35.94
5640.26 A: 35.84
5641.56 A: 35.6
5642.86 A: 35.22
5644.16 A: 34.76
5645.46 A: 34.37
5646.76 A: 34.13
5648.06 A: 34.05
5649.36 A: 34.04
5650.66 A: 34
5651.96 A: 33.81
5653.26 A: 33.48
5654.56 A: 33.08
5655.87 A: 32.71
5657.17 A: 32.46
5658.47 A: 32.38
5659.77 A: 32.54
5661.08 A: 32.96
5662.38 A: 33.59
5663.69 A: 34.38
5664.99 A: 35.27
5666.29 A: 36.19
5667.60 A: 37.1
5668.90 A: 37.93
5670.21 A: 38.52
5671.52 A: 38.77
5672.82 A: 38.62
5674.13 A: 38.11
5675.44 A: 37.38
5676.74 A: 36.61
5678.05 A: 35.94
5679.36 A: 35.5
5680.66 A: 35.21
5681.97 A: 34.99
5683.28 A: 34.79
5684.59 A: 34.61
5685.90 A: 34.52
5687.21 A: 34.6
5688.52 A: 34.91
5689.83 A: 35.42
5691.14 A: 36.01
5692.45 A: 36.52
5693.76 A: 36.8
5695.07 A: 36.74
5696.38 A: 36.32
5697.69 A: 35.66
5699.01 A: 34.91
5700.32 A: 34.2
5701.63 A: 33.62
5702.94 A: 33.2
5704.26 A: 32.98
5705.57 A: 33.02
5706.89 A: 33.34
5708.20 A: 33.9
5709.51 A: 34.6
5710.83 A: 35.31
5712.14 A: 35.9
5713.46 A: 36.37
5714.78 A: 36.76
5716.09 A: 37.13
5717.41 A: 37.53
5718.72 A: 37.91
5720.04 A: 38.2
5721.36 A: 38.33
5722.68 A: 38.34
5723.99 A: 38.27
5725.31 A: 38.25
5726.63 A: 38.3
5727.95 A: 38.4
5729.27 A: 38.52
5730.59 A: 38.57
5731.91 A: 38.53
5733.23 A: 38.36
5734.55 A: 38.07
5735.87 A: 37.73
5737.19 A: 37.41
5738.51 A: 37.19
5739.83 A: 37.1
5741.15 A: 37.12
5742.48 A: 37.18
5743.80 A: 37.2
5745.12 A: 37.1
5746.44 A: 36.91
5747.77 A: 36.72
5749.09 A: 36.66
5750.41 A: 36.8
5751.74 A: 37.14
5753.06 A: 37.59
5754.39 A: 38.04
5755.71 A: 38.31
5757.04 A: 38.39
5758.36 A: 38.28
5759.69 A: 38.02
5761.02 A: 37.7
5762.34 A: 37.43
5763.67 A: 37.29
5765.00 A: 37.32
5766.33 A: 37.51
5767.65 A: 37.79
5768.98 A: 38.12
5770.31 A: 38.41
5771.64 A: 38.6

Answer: 0.05 mag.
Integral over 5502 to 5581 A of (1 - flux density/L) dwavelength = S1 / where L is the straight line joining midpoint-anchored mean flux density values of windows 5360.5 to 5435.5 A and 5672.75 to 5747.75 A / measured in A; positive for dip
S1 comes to 0.00 A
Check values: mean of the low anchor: 37.2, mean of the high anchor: 36.4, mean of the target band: 36.8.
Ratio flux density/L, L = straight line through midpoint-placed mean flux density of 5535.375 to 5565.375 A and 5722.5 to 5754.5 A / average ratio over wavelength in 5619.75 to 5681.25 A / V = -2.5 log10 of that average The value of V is 0.05 mag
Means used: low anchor 36.2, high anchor 37.6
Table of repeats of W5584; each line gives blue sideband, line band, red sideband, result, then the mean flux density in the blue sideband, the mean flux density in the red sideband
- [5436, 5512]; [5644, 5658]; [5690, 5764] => 0.092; 36.2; 36.8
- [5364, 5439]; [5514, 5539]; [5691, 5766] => -0.026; 37.1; 36.8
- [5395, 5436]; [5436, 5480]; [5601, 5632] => 0.029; 36.3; 36.7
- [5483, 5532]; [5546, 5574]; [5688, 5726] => 0.054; 37.7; 35.9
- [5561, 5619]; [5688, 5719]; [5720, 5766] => 0.057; 36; 37.7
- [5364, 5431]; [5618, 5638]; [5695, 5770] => 0.030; 37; 36.9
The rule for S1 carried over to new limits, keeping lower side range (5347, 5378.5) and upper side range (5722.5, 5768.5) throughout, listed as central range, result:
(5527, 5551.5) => 0.57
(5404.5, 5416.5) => 1.21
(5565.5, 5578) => 0.82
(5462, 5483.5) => 1.88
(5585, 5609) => 1.29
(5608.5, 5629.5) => 0.89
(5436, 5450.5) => 1.23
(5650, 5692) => 3.00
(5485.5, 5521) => 0.49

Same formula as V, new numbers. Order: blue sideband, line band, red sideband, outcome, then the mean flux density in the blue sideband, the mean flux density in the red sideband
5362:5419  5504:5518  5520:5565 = -0.036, 37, 36.7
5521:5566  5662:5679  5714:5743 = 0.019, 36.6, 37.9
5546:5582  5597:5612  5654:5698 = -0.049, 35.7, 35.5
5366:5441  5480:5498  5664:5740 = -0.004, 37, 36.4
